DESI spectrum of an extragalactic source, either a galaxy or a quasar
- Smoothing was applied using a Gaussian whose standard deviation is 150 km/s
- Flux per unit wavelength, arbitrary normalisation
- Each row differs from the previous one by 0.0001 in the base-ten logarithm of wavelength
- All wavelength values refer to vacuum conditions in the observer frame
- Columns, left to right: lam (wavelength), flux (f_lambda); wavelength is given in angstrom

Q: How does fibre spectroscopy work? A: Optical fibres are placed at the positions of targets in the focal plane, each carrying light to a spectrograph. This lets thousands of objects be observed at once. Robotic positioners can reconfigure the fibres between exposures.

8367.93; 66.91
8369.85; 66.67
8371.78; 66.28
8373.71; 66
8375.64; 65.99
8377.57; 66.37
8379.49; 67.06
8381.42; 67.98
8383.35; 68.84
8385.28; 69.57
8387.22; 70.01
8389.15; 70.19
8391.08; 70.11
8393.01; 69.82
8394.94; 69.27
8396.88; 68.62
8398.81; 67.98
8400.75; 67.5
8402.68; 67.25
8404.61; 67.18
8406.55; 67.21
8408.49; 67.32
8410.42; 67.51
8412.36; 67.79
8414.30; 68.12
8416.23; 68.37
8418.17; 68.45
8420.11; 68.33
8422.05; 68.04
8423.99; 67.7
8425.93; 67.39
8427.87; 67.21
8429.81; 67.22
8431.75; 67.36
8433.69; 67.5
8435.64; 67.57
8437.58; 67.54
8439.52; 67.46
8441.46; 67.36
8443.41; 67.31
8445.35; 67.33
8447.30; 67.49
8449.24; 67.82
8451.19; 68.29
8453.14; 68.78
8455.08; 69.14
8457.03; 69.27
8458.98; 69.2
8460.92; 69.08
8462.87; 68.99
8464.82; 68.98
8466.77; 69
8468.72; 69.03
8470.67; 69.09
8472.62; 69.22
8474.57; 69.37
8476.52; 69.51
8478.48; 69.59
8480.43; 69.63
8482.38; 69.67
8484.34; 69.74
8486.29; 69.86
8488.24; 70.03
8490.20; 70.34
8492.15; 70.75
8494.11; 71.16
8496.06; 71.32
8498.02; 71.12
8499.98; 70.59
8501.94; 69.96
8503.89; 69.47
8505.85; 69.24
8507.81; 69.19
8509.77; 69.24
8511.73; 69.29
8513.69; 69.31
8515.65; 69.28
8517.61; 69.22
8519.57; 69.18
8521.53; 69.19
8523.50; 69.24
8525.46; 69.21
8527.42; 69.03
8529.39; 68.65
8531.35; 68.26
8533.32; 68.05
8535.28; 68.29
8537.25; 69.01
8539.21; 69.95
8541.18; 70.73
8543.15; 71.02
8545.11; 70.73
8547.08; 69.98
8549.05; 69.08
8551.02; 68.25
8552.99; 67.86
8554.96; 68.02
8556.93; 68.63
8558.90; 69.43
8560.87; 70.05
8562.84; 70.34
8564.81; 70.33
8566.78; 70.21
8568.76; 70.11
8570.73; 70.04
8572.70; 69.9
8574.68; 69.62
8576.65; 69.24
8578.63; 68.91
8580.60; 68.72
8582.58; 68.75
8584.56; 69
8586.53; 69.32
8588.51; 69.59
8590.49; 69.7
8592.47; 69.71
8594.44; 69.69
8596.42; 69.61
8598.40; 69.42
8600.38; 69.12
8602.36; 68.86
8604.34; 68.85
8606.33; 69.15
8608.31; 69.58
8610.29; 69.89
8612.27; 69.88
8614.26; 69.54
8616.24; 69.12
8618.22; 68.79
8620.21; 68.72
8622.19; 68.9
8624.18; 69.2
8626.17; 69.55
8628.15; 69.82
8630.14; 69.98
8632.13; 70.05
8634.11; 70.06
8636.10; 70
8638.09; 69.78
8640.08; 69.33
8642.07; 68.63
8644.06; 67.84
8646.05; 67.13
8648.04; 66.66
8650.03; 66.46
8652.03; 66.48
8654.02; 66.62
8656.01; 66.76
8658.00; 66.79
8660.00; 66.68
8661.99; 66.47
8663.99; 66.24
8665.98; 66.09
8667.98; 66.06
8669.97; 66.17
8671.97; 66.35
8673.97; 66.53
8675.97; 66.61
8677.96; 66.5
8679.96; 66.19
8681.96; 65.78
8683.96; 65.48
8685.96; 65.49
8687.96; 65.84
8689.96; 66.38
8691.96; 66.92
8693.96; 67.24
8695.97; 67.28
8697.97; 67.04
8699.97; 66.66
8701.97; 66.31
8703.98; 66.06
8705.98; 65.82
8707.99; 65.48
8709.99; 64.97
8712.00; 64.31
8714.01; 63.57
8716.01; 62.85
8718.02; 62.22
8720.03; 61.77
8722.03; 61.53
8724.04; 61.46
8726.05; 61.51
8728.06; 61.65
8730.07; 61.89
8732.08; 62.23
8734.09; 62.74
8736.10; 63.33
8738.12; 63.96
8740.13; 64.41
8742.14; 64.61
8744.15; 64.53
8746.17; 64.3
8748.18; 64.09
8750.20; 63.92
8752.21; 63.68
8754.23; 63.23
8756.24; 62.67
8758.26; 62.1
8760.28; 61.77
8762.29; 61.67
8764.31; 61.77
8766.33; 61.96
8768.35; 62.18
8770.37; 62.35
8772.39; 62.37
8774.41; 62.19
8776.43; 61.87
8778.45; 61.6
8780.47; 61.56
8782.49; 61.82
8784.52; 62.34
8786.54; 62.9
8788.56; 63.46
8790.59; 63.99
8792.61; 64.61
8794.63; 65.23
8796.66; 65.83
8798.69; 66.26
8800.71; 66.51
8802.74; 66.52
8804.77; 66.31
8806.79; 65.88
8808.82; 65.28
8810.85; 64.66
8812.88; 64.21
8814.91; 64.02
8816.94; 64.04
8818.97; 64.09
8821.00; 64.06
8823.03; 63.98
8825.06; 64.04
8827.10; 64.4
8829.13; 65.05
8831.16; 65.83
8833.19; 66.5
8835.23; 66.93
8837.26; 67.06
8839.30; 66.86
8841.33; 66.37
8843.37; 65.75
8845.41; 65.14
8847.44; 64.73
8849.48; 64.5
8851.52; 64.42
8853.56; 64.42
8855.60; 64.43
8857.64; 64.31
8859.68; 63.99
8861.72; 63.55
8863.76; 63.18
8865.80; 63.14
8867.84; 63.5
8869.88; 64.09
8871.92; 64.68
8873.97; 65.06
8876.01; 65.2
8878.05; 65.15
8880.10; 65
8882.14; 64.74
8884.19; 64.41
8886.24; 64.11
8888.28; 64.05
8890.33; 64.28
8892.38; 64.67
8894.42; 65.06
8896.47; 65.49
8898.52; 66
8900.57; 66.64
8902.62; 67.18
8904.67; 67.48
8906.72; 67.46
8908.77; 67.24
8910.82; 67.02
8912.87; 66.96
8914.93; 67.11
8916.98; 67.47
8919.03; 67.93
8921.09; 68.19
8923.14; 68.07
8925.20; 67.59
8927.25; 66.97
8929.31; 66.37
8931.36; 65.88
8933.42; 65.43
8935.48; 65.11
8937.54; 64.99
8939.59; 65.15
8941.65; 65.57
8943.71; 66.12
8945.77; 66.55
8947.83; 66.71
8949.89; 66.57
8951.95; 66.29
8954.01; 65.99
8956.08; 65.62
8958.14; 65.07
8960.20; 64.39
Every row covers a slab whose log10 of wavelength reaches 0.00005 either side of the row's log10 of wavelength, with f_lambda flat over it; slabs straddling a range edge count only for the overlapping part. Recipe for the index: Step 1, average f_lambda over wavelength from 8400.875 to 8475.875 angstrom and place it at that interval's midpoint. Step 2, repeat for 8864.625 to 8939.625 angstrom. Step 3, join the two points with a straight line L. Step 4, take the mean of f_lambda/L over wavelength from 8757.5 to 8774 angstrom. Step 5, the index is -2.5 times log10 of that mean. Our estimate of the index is 0.08 mag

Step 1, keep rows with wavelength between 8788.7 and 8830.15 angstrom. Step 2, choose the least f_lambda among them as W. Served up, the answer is 63.98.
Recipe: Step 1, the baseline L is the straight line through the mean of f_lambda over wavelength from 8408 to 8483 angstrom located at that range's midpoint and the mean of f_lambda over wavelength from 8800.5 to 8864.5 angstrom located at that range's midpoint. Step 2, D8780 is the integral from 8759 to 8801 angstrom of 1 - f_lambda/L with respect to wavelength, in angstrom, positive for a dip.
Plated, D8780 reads 1.6 angstrom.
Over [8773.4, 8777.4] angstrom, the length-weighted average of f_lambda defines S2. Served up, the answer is 62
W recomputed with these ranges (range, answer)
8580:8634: 68.72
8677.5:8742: 61.46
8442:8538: 67.31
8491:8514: 69.19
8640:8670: 66.06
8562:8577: 69.24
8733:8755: 62.74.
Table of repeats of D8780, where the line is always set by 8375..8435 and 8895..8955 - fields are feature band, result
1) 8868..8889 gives 0.67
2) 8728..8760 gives 1.79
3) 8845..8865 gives 0.77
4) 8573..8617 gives -1.19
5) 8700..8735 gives 1.96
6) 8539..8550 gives -0.42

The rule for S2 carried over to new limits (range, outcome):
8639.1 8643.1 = 69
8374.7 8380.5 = 66.6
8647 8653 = 66.5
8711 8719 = 63.2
